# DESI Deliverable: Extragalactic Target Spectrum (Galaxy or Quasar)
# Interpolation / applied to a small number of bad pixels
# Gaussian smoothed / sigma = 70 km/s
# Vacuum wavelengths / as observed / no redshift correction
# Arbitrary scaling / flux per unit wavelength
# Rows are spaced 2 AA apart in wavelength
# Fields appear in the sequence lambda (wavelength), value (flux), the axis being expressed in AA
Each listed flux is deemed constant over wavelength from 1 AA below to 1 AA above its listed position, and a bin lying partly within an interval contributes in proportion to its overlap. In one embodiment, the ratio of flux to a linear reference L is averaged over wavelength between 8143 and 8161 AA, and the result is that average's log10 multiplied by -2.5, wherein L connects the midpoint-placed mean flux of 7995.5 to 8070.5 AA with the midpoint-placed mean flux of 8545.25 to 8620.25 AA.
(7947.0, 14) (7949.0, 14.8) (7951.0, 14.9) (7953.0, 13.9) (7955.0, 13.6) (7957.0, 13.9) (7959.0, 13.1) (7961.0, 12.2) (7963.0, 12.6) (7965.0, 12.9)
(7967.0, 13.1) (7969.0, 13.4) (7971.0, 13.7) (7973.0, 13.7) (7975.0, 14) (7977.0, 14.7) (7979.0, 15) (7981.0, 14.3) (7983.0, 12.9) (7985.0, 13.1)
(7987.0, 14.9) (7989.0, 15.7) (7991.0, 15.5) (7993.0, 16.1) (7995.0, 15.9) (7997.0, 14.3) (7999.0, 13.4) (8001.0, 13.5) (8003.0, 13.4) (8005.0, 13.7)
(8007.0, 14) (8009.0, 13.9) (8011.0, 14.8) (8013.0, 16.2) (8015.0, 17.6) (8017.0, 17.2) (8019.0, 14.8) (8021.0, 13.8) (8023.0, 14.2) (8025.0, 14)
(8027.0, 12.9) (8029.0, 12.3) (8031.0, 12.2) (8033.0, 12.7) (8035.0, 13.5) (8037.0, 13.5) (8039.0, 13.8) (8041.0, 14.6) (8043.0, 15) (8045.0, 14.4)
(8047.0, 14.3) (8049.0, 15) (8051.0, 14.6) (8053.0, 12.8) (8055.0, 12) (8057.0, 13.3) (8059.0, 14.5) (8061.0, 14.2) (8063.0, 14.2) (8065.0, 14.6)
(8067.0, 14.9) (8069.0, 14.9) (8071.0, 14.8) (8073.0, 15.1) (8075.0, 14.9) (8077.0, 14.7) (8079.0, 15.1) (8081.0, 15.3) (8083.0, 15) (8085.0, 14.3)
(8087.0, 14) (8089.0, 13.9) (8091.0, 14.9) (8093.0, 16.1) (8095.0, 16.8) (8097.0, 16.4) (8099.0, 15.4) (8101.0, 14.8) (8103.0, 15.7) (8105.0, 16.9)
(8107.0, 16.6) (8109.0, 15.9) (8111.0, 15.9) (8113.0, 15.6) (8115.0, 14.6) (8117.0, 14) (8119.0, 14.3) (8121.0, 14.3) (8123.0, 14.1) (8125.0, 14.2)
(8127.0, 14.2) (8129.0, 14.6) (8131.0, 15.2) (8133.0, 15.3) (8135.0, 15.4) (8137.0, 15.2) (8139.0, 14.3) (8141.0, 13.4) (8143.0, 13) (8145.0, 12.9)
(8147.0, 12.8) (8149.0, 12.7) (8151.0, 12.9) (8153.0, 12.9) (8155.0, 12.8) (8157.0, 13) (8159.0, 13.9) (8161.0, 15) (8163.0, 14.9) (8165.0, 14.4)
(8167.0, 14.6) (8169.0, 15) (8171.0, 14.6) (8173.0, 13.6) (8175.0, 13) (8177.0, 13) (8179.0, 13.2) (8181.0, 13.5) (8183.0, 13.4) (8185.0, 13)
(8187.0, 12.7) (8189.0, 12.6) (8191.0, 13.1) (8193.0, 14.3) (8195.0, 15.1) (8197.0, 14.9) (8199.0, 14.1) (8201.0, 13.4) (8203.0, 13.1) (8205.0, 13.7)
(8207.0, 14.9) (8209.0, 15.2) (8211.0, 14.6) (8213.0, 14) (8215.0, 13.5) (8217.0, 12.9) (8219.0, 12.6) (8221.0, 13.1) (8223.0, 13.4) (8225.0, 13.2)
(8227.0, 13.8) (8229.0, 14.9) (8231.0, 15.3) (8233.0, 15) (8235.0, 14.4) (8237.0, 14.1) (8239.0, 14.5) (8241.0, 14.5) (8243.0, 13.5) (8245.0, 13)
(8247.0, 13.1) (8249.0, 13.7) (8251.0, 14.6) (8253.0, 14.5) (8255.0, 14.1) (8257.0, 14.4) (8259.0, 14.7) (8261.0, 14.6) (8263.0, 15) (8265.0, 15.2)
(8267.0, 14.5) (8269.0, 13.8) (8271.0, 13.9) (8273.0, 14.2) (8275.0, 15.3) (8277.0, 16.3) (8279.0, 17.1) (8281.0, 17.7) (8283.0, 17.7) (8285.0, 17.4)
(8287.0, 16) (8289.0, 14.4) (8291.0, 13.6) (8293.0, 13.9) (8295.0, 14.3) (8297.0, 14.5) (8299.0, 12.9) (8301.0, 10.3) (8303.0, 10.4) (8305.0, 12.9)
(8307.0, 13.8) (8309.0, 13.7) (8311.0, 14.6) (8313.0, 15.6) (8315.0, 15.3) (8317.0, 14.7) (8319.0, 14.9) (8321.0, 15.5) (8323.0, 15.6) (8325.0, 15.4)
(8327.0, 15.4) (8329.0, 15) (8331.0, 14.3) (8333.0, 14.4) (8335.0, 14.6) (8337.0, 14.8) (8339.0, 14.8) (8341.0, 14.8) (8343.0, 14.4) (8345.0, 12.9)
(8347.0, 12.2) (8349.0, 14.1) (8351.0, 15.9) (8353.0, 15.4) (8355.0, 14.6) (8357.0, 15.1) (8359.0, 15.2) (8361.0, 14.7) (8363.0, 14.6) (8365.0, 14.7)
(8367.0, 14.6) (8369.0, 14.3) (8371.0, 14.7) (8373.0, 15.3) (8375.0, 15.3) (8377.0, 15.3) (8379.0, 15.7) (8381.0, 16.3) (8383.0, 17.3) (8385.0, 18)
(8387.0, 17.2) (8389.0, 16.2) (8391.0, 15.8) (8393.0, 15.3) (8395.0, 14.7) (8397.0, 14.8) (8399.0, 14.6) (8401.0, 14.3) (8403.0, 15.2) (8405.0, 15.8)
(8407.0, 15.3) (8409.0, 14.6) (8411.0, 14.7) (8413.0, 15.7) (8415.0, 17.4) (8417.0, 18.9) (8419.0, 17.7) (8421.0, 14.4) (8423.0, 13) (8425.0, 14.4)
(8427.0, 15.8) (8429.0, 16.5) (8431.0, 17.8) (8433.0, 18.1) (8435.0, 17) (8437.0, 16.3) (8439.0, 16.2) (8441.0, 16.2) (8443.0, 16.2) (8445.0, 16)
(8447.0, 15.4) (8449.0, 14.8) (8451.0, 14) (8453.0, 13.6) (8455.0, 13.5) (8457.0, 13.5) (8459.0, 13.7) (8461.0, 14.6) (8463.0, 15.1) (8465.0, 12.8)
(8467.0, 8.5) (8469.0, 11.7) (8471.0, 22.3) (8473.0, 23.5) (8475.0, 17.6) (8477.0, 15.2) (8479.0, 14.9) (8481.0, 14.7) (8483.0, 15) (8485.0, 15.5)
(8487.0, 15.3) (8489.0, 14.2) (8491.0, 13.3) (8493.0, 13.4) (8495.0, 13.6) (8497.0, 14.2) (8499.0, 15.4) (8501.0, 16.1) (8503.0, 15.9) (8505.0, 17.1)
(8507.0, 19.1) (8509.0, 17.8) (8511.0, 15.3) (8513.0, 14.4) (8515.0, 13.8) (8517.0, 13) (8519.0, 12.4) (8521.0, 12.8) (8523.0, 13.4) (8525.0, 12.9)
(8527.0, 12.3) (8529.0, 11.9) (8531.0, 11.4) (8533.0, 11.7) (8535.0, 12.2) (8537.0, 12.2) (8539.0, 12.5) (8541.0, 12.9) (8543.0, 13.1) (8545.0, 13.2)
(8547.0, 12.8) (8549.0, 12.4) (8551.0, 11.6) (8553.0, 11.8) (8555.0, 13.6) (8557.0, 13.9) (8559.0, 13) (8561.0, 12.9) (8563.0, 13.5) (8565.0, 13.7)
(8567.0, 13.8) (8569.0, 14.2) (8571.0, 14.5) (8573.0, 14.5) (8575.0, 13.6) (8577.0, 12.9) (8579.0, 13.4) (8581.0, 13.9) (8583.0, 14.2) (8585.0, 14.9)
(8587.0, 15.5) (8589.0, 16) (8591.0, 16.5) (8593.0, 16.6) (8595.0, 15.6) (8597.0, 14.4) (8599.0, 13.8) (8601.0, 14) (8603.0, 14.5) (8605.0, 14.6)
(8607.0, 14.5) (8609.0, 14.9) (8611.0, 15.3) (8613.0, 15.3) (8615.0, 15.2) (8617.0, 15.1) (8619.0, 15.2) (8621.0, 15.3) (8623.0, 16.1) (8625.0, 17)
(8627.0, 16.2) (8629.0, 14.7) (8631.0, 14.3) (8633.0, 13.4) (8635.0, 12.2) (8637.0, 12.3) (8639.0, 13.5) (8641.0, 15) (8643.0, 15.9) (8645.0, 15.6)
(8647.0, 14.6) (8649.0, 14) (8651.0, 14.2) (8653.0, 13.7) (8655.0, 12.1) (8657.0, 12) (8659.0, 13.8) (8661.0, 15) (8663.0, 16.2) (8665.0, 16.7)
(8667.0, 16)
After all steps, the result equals 0.085 mag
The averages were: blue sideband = 14.2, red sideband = 14.2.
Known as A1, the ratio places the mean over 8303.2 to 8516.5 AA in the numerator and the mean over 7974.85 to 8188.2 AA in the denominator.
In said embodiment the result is 1.06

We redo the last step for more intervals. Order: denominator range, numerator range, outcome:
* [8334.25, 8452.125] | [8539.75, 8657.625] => 0.92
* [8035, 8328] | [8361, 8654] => 1.03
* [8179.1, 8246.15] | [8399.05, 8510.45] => 1.12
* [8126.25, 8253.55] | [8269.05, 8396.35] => 1.07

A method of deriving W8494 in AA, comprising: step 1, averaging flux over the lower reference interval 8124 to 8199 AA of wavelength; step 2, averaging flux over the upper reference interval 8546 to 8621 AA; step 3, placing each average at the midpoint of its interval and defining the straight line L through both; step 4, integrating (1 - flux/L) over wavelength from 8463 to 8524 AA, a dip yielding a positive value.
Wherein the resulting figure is -3.97 AA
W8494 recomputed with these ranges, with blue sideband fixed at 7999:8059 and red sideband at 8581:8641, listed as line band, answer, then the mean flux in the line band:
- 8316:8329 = -0.7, 15.2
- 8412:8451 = -4.1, 16.1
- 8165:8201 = 1.3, 13.8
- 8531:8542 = 1.9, 12.2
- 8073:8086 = -0.7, 14.9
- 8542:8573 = 3.2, 13.2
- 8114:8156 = 0.7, 14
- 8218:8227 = 0.7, 13.2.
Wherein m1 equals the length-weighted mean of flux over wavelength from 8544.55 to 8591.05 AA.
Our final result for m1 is 13.7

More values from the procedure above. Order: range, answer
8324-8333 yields 15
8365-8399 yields 15.6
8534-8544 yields 12.6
